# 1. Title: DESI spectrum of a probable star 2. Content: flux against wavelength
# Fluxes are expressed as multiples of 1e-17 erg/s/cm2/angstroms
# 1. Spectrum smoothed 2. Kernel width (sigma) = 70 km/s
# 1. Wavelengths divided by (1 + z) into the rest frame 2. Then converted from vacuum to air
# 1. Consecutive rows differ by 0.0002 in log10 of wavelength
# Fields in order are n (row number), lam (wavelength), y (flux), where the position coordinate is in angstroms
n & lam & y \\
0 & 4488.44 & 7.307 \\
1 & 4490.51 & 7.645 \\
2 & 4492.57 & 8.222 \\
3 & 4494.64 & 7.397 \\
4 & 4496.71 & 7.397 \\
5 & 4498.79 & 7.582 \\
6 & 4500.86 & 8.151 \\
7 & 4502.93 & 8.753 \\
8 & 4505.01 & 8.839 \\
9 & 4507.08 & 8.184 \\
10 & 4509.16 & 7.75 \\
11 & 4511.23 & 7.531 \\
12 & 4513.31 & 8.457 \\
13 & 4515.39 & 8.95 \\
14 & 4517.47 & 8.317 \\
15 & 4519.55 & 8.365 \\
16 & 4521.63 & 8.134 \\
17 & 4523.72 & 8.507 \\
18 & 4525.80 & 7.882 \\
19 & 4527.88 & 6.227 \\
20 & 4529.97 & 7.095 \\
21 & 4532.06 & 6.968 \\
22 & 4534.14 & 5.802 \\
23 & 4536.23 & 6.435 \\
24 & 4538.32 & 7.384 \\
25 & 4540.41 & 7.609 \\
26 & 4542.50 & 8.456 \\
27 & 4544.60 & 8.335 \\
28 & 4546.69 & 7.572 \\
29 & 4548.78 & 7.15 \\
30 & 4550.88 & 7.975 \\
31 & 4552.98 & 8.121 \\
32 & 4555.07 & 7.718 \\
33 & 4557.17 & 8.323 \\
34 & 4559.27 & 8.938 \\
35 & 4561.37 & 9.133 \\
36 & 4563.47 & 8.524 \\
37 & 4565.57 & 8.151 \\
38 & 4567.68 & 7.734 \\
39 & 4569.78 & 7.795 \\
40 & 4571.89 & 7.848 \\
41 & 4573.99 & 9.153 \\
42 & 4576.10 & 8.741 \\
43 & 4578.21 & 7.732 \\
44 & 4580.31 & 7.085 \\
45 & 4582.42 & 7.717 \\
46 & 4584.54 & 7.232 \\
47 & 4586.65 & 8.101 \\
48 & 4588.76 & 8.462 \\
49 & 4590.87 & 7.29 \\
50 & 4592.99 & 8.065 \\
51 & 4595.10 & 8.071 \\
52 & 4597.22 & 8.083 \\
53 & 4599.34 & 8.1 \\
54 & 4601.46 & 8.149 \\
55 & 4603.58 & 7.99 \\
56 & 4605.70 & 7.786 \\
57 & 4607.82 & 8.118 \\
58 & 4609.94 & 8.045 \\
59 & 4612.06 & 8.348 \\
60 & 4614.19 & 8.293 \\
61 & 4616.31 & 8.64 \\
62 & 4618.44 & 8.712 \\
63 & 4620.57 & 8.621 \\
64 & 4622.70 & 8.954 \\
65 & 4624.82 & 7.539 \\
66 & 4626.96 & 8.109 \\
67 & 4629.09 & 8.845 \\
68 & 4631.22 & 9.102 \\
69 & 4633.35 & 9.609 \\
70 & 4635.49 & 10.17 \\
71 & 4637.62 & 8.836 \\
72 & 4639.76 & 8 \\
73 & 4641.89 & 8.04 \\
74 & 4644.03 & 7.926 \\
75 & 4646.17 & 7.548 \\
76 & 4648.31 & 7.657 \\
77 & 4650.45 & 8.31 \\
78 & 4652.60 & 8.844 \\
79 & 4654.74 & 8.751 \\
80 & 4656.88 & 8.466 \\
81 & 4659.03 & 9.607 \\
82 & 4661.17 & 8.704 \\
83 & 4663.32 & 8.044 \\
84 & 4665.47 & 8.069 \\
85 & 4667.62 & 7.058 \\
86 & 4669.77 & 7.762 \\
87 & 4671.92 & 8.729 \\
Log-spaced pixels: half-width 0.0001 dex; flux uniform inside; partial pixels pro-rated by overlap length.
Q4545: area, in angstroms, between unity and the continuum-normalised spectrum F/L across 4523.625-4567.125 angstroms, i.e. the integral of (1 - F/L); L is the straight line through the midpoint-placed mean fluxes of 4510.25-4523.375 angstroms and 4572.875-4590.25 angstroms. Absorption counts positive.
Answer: 2.4 angstroms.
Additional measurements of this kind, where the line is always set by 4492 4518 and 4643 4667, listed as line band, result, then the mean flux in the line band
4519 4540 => 2.3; 7.26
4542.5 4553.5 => 0.4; 7.87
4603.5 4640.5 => -1.2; 8.56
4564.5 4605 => 1.3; 7.97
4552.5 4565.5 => -0.4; 8.46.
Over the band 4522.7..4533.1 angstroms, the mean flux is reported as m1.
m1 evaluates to 7.34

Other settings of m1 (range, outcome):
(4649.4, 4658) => 8.59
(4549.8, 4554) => 8.03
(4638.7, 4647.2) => 7.88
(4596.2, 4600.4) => 8.09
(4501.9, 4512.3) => 8.21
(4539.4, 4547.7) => 7.99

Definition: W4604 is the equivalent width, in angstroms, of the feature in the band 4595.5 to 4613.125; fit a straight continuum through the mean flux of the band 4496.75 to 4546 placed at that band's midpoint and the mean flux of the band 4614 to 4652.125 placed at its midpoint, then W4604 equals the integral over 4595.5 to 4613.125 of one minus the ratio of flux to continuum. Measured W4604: 0.52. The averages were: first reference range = 7.8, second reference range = 8.5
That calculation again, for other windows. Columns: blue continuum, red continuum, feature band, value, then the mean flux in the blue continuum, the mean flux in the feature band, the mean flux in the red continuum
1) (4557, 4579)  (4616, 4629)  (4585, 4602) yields 0.8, 8.38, 8.01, 8.44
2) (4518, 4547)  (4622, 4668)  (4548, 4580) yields -1.7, 7.5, 8.19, 8.48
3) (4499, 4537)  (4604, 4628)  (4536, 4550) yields 0.5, 7.8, 7.63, 8.28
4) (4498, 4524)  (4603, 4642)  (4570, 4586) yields 1.0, 8.27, 7.93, 8.53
